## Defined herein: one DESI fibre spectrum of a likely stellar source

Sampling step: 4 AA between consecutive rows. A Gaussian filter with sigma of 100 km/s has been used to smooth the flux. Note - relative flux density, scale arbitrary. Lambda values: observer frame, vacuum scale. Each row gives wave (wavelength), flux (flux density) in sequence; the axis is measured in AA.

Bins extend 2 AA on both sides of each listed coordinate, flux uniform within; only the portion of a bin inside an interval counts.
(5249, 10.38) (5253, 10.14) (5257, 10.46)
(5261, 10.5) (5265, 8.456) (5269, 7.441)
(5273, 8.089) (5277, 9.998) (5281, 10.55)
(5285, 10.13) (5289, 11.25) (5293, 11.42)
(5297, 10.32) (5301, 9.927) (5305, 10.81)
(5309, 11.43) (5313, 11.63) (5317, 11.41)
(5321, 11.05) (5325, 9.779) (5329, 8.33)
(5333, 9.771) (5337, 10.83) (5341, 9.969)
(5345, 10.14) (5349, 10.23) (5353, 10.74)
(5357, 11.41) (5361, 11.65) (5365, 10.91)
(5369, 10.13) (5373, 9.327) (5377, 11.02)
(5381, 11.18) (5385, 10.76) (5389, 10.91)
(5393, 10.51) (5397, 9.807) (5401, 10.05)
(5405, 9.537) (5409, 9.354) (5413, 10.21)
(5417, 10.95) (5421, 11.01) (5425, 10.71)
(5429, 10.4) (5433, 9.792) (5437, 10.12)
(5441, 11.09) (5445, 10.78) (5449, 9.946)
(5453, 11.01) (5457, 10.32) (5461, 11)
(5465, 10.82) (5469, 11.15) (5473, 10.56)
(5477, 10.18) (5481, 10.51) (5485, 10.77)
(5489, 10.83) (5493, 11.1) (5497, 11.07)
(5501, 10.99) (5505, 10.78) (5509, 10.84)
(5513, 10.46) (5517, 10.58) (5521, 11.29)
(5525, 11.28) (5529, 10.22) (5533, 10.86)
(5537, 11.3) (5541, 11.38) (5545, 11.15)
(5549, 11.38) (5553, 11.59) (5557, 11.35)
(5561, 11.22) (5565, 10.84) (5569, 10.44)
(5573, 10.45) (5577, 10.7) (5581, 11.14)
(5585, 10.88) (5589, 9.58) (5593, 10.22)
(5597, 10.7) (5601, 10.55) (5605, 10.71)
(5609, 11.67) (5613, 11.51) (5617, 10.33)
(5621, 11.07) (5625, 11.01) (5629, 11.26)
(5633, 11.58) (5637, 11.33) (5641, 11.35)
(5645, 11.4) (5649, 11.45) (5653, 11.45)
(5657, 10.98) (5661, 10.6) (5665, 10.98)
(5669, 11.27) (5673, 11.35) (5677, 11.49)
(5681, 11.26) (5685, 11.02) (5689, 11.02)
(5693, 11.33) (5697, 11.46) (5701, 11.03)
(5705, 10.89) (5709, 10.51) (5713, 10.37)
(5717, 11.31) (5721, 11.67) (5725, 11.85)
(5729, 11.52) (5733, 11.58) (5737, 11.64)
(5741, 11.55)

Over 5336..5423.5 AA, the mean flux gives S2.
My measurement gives 10.5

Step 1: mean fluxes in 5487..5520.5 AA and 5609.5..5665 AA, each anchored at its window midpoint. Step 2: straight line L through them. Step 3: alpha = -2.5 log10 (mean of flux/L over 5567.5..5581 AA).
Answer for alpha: 0.041 mag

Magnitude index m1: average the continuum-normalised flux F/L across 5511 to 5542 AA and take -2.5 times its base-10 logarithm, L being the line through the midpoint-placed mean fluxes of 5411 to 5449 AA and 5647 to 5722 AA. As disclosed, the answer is -0.02 mag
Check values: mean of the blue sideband 10.5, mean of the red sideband 11.1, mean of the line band 10.9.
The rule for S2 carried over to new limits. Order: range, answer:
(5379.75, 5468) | 10.5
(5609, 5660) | 11.2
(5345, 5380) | 10.7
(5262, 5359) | 10.2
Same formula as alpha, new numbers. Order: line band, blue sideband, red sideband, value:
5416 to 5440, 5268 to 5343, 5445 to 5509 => 0.01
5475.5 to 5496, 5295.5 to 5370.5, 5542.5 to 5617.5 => 0.00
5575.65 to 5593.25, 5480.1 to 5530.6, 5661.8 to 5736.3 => 0.05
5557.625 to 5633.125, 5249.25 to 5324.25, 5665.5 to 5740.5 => 0.02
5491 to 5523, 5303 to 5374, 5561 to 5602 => -0.03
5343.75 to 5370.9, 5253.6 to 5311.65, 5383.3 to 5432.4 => -0.06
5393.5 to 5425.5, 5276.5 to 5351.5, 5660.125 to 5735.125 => 0.05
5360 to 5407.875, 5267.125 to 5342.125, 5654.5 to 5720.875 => 0.00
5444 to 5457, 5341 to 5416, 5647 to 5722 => 0.01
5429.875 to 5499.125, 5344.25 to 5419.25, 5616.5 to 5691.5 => 0.00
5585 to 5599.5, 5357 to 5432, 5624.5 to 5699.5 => 0.08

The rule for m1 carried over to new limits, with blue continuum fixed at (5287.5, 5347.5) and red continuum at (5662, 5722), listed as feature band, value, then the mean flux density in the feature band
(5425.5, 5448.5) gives 0.03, 10.4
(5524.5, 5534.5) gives 0.02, 10.7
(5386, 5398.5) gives 0.02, 10.5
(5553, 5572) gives -0.01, 11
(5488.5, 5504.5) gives -0.02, 11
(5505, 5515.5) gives 0.02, 10.7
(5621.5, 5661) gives -0.02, 11.3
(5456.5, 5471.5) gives -0.01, 10.9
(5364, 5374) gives 0.05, 10.1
